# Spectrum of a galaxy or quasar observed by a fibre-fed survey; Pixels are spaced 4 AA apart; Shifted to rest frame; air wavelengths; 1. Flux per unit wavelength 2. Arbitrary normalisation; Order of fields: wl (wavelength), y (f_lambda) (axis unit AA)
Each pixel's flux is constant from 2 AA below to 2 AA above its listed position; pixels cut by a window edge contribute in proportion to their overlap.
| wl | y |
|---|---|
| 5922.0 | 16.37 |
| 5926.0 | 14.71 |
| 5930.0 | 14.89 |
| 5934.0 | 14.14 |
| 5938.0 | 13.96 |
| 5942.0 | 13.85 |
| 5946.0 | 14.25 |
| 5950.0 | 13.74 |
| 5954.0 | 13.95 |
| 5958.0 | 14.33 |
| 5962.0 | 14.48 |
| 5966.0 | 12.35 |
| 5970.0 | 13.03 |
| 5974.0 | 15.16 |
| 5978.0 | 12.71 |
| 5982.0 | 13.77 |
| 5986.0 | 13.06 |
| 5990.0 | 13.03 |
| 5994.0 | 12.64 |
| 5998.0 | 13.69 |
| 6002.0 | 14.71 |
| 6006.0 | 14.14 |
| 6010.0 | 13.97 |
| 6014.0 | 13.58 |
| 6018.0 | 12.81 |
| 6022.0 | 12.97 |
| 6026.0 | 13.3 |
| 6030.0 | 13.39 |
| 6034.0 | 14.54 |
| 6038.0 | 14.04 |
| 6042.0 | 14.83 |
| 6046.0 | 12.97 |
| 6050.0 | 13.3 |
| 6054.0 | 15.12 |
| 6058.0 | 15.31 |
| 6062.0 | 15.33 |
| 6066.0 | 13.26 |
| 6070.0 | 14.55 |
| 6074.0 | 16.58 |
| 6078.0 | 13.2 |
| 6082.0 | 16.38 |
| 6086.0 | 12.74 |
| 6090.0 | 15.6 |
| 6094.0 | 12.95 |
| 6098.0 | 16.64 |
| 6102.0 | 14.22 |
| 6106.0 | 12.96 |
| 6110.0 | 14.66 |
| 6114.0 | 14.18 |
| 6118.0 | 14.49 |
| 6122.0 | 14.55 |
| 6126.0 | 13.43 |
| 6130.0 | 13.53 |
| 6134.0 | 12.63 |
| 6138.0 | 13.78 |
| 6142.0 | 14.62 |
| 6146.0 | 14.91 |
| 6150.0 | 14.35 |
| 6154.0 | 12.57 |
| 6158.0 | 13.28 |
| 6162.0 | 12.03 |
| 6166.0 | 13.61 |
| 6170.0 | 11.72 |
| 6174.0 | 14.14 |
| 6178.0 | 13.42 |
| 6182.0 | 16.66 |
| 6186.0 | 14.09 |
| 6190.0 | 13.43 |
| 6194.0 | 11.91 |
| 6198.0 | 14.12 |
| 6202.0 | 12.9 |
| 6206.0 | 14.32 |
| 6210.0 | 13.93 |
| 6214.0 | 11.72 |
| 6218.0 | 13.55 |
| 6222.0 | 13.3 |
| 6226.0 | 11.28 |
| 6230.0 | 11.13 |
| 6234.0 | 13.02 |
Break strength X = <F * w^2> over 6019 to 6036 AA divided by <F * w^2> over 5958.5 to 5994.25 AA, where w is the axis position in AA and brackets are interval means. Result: 1.0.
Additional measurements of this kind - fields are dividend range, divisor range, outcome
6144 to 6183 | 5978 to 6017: 1.06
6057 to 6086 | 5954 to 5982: 1.12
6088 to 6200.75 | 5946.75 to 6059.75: 1.06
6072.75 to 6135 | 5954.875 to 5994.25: 1.10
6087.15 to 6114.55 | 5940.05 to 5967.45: 1.09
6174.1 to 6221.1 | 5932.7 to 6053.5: 1.07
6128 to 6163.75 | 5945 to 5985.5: 1.05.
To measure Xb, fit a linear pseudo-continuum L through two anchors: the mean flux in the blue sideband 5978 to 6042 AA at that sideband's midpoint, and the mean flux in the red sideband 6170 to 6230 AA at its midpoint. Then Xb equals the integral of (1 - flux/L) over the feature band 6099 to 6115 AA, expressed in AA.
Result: -0.8 AA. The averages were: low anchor 13.6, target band 14.2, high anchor 13.3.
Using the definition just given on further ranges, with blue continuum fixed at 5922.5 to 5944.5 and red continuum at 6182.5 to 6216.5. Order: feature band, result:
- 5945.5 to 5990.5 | 2.1 AA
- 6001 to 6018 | 0.3 AA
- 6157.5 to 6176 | 0.9 AA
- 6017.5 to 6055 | 0.9 AA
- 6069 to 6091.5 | -1.5 AA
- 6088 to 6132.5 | -1.6 AA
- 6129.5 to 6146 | -0.1 AA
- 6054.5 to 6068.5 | -0.7 AA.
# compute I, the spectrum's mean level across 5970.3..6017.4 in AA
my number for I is 13.6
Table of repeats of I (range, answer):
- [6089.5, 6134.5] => 14.2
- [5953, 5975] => 13.8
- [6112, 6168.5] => 13.7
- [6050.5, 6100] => 14.8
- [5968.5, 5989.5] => 13.5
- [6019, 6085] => 14.3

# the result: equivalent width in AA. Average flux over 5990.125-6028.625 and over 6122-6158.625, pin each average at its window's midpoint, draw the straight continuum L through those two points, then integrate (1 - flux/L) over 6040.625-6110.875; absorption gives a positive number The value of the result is -4.4 AA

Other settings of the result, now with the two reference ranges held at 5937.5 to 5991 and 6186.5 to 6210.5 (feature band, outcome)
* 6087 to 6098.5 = -0.93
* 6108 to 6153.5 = -1.80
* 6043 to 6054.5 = -0.09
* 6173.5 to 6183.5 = -0.94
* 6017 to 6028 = 0.47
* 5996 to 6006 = -0.39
